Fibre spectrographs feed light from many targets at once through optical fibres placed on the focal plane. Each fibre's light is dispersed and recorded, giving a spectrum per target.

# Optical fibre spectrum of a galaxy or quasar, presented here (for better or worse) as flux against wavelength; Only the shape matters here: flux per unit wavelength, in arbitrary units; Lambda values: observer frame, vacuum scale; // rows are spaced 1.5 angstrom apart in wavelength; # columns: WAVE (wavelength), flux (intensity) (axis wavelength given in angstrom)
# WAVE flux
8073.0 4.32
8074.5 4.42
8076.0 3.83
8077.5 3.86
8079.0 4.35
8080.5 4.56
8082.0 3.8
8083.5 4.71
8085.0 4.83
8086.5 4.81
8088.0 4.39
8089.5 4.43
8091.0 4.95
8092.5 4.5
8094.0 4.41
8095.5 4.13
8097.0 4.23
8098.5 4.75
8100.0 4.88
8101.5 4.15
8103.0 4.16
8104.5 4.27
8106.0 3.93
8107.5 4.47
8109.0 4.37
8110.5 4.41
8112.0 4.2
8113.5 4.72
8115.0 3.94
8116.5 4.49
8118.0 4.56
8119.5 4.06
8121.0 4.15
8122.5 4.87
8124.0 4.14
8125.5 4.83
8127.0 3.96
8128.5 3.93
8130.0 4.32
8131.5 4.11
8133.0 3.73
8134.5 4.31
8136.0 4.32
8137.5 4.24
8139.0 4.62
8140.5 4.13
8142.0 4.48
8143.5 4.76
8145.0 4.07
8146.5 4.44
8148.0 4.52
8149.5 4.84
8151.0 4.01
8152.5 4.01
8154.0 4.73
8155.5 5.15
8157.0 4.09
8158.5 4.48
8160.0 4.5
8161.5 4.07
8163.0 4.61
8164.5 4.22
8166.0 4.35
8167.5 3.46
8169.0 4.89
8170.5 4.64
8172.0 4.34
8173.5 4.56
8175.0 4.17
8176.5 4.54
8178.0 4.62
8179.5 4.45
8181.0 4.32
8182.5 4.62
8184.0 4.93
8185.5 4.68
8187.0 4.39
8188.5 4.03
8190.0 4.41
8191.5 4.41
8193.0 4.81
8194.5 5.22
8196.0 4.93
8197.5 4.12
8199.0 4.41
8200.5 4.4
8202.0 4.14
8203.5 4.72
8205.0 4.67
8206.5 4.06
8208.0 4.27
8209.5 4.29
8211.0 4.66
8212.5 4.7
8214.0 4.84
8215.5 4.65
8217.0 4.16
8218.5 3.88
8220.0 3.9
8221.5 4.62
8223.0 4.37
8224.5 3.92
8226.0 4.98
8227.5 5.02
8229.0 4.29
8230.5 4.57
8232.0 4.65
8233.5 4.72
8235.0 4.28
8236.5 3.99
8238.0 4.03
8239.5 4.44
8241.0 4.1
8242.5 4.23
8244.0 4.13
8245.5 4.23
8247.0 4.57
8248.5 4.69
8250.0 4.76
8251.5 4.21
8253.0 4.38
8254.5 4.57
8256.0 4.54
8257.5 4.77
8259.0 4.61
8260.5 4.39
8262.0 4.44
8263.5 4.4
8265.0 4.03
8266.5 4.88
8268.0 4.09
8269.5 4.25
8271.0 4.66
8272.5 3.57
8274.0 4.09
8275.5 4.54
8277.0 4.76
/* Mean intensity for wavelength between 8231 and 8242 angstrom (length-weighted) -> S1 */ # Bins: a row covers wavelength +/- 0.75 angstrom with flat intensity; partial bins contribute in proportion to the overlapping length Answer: 4.32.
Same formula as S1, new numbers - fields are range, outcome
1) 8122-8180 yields 4.37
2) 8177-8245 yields 4.44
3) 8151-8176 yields 4.38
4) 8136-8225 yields 4.43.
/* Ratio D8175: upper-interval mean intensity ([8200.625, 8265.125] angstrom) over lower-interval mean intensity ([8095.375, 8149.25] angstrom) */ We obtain 1.0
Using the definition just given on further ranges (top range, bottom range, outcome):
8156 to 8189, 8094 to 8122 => 1.02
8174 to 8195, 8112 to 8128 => 1.04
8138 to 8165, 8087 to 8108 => 1.00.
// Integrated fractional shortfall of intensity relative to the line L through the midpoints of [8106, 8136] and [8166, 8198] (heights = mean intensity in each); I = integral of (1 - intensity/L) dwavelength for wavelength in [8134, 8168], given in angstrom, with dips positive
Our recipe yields 0.1 angstrom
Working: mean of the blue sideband 4.28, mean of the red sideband 4.5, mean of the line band 4.37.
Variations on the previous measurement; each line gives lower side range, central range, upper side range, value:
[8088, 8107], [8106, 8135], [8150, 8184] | 0.8 angstrom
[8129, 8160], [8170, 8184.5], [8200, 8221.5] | -0.4 angstrom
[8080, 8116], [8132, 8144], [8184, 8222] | 0.3 angstrom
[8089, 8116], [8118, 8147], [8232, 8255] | 0.6 angstrom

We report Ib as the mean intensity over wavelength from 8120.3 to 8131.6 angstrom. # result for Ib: 4.3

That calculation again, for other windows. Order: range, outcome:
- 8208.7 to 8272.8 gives 4.41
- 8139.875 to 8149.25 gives 4.43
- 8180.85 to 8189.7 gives 4.5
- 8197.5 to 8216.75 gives 4.46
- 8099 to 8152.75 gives 4.32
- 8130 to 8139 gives 4.2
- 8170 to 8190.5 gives 4.48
